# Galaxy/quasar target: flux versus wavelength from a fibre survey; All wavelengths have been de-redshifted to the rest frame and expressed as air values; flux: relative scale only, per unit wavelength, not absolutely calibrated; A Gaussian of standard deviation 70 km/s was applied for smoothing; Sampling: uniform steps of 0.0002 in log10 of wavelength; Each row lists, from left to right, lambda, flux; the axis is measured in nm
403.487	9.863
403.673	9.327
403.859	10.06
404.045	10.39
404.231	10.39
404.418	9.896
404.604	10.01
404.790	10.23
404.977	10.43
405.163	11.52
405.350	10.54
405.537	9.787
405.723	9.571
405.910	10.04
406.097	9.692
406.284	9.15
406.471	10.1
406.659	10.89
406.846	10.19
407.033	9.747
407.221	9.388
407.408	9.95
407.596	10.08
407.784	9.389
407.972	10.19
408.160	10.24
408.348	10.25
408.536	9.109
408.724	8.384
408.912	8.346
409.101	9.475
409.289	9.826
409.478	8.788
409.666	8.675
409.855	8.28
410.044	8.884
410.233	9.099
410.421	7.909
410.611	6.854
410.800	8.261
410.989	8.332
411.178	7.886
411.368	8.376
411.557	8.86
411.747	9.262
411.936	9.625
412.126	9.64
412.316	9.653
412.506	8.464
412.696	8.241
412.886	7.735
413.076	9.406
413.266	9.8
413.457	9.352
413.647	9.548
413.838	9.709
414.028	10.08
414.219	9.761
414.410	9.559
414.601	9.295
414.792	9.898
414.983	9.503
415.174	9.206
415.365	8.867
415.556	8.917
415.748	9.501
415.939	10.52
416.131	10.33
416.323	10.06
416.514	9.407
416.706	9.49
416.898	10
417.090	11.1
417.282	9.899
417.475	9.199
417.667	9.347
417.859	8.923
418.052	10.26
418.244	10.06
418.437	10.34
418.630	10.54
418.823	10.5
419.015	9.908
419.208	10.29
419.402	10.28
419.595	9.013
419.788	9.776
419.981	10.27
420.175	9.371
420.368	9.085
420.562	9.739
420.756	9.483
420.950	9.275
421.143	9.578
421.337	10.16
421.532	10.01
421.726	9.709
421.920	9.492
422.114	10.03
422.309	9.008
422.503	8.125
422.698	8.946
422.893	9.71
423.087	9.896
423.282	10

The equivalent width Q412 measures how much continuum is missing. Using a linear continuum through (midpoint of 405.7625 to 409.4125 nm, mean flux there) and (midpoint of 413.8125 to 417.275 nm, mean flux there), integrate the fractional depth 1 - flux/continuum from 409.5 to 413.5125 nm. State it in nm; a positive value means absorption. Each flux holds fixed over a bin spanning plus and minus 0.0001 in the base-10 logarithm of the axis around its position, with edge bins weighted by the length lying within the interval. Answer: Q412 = 0.42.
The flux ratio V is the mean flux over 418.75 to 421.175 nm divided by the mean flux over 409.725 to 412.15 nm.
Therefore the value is 1.14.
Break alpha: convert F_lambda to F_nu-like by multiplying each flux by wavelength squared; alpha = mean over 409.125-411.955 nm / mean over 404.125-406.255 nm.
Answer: 0.87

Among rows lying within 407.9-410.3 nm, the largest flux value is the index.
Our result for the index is 10.25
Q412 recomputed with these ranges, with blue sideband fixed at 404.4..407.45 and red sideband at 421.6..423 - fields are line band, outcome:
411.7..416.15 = 0.14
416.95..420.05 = -0.16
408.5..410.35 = 0.20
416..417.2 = -0.06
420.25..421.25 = -0.01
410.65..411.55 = 0.15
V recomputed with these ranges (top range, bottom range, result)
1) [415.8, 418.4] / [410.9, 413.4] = 1.11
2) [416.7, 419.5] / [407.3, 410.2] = 1.08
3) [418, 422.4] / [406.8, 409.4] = 1.02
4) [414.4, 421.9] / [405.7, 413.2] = 1.07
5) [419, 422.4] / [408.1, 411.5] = 1.11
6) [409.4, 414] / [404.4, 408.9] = 0.89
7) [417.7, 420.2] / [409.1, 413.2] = 1.15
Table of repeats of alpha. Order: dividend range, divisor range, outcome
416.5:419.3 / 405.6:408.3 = 1.06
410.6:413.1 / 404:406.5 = 0.88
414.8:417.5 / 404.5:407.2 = 1.01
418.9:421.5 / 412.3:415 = 1.08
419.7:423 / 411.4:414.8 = 1.06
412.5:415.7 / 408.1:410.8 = 1.08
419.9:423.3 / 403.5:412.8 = 1.08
